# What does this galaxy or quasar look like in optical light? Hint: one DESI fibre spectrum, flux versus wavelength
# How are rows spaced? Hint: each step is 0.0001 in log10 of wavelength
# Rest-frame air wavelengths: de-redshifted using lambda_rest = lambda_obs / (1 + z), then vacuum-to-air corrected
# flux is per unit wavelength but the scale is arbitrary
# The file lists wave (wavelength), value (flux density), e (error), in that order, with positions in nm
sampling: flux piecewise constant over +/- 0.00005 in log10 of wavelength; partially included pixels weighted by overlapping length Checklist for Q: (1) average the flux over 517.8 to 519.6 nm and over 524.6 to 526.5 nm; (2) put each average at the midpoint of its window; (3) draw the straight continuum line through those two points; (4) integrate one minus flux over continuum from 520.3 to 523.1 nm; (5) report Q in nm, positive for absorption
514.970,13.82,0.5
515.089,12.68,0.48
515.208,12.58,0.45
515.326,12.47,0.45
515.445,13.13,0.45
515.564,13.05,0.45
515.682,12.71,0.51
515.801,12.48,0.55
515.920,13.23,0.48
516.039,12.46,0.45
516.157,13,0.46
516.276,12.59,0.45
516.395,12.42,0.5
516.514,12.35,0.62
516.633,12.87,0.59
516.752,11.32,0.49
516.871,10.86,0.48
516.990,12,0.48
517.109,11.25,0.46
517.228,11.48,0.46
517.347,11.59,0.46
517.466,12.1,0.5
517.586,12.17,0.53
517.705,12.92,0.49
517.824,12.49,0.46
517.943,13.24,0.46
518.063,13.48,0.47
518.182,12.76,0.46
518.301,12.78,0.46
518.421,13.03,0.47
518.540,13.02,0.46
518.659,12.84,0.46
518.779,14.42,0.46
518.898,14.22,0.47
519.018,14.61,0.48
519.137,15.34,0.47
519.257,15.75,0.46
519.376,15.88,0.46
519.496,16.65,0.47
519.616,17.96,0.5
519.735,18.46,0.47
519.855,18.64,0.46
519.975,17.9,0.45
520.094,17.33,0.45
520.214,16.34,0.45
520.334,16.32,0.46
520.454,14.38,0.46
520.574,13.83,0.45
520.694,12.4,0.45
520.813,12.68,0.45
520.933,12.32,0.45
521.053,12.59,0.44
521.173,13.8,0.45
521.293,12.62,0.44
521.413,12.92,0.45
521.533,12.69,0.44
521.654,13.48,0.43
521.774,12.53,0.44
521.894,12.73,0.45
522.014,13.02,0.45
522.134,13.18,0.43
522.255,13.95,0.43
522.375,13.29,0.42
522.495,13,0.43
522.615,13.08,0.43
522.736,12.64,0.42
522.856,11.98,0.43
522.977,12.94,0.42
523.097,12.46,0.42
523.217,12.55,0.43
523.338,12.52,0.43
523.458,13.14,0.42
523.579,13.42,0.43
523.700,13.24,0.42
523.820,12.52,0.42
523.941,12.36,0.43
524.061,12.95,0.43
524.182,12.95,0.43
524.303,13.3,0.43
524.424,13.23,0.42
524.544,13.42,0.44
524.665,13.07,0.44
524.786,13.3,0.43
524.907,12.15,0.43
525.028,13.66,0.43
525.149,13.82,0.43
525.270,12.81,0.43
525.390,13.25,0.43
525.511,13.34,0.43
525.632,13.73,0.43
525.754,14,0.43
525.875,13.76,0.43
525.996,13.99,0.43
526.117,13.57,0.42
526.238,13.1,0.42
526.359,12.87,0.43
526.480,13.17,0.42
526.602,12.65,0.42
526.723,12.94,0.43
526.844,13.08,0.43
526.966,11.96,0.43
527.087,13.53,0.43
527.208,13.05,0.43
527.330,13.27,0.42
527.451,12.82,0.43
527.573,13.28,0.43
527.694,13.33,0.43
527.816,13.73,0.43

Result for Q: 0.14 nm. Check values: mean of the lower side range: 14.2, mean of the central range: 13.1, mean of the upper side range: 13.4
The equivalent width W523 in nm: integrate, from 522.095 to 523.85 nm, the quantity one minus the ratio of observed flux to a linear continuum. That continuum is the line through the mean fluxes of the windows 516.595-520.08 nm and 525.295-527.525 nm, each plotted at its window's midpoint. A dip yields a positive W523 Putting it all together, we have 0.076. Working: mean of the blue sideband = 13.9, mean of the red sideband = 13.2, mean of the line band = 12.9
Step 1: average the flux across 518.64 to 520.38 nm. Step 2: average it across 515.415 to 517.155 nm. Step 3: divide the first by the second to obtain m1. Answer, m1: 1.31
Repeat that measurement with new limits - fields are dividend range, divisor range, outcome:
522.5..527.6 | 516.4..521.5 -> 0.94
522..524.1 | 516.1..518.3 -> 1.05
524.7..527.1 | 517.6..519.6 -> 0.94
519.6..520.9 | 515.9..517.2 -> 1.31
